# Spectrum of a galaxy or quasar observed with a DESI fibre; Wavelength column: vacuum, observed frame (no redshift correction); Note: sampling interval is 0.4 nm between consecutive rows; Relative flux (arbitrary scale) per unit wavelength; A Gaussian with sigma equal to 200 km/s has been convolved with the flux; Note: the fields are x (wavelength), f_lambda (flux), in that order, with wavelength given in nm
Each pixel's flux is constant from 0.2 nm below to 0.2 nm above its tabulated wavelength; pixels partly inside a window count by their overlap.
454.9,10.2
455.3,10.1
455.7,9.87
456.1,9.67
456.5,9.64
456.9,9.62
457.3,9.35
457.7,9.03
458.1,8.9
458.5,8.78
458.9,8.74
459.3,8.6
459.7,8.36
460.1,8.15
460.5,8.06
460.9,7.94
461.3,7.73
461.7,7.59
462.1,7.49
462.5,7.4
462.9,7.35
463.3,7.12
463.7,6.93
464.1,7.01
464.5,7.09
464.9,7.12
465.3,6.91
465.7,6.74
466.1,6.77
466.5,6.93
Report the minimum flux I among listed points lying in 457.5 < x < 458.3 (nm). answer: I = 8.9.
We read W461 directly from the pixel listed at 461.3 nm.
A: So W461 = 7.73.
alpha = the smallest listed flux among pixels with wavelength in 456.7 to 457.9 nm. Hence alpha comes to 9.03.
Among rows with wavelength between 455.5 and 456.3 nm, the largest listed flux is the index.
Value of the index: 9.87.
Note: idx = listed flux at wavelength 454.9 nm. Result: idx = 10.2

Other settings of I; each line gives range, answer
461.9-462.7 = 7.4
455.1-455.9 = 9.87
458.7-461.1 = 7.94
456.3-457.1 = 9.62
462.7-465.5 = 6.91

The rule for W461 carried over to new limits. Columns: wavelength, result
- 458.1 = 8.9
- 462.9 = 7.35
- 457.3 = 9.35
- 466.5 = 6.93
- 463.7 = 6.93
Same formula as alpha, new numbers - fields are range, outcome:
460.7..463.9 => 6.93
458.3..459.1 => 8.74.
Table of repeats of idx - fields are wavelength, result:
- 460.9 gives 7.94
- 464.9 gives 7.12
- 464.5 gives 7.09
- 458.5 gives 8.78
